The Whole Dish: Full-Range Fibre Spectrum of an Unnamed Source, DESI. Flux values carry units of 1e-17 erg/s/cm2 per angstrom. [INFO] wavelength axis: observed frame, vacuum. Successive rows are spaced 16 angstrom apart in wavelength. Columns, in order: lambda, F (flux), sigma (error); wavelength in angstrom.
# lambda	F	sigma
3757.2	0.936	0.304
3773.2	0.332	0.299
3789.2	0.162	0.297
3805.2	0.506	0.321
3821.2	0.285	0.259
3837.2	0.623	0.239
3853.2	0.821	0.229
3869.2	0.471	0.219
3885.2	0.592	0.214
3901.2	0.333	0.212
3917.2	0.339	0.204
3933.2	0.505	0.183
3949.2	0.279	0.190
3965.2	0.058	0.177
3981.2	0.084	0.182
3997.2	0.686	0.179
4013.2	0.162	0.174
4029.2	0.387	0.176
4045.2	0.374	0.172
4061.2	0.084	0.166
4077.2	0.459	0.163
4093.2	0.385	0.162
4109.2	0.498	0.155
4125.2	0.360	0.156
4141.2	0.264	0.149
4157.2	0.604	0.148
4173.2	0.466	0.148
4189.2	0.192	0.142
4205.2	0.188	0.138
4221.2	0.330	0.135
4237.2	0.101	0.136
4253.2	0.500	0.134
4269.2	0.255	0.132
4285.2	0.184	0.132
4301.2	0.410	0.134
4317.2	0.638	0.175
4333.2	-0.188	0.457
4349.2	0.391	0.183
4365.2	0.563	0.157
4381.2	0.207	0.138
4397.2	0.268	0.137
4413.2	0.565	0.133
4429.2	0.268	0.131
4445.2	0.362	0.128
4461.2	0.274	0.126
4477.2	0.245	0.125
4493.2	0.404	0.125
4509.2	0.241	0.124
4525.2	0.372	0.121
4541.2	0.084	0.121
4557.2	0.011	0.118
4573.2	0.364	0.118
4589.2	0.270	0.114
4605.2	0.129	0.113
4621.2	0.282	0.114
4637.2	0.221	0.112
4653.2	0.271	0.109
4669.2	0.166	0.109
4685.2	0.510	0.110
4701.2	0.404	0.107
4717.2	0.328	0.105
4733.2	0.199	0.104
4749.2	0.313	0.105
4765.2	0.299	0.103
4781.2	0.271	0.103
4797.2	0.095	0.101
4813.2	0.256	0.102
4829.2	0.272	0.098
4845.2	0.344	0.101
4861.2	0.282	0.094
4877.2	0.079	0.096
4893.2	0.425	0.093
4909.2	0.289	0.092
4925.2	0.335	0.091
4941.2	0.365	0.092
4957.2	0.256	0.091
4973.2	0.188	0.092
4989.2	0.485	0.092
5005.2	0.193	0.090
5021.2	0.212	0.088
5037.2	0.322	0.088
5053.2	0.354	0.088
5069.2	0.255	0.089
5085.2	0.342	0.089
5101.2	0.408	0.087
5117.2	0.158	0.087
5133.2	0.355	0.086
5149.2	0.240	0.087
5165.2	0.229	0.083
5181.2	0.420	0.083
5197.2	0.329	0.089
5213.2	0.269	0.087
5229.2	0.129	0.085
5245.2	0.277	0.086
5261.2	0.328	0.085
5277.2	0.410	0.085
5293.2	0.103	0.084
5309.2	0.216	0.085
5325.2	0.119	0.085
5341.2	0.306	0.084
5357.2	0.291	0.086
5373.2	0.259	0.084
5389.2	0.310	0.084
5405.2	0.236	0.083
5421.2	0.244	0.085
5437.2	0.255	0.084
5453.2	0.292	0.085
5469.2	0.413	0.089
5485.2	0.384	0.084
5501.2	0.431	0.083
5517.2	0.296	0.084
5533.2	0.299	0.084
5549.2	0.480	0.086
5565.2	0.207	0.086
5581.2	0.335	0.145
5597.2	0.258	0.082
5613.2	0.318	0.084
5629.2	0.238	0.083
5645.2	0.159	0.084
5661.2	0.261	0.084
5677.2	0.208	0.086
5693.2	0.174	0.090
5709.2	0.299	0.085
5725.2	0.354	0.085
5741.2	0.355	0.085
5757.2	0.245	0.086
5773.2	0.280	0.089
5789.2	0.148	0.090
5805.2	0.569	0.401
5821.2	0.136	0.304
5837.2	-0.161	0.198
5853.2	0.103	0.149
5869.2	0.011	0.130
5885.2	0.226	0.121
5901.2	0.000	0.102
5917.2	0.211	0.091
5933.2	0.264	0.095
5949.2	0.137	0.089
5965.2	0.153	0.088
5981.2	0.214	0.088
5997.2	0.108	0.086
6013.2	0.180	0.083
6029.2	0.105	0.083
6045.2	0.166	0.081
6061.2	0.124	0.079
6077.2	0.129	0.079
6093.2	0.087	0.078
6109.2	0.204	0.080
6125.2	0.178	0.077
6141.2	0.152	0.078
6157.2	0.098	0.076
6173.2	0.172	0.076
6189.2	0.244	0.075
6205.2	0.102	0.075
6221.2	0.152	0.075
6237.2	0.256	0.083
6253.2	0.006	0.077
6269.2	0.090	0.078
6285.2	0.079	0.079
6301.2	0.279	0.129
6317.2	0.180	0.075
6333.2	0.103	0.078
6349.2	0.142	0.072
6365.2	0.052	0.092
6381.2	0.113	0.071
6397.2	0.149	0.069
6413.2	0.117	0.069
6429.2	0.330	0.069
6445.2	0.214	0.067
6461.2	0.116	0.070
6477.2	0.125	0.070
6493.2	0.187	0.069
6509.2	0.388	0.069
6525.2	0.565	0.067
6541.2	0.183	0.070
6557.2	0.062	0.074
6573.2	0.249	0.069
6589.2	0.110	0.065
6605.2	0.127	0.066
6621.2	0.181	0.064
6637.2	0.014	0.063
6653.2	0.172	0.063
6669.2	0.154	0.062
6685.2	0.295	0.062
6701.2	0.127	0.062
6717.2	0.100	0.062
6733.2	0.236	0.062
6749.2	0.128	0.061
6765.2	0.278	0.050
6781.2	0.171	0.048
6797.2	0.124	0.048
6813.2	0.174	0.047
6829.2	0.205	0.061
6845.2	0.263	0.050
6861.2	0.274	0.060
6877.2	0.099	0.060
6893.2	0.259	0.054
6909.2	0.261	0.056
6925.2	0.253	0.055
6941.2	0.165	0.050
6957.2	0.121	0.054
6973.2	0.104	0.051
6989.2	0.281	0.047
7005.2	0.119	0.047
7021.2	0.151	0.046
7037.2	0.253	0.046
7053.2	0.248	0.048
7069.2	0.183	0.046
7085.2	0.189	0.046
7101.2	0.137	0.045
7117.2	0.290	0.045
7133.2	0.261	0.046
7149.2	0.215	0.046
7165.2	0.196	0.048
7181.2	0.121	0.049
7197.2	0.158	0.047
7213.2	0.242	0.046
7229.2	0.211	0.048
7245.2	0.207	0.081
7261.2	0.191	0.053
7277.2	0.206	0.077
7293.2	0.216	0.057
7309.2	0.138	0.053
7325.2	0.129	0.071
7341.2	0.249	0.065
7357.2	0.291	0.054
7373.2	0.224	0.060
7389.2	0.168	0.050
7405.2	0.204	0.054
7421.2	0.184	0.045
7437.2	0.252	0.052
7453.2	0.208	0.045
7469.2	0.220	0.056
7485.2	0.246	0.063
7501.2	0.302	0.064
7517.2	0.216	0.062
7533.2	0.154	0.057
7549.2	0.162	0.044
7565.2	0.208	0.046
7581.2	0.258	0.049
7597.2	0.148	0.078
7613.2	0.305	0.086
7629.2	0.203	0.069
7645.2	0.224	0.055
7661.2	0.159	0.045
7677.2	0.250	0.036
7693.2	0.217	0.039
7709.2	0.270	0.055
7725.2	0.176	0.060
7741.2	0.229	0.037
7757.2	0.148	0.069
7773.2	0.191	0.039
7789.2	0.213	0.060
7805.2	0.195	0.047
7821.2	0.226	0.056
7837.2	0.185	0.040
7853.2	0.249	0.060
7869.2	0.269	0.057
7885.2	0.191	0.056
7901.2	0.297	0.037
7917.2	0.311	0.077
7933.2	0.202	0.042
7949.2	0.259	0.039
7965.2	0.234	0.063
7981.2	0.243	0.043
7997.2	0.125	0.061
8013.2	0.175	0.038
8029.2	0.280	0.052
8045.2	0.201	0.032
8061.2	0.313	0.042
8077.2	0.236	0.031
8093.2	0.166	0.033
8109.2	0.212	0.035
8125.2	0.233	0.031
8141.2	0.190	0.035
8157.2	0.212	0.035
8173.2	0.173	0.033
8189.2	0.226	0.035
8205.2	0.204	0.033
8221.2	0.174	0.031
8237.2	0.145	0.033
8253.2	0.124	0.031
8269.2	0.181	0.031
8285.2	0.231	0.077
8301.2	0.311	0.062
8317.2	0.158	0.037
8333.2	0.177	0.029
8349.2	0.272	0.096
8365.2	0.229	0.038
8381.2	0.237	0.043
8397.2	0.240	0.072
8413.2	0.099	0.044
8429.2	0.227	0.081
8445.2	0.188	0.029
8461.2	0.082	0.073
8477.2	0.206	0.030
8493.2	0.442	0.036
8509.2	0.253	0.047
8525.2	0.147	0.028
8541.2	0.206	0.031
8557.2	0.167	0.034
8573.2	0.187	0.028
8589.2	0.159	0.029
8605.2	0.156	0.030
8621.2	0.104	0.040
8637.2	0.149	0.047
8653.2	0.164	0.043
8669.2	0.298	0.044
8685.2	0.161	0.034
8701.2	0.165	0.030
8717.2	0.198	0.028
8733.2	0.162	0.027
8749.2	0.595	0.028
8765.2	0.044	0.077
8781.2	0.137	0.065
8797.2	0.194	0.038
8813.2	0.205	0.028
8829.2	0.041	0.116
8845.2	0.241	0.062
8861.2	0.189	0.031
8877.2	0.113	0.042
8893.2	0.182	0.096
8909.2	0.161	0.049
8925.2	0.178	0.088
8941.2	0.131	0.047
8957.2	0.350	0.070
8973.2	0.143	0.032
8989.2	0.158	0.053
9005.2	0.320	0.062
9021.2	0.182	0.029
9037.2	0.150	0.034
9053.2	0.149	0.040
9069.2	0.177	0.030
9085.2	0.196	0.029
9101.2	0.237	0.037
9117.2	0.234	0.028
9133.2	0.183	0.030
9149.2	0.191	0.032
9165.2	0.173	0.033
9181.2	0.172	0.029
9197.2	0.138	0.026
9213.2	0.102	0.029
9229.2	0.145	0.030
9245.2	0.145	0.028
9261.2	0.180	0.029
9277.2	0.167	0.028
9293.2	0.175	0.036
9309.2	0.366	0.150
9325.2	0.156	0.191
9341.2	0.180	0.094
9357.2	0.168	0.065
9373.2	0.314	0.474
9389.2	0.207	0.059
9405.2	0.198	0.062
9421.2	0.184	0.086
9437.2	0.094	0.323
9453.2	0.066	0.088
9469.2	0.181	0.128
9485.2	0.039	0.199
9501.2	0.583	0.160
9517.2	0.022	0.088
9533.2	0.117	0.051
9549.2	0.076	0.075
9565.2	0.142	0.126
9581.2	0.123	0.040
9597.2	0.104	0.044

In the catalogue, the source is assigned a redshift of 0.75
